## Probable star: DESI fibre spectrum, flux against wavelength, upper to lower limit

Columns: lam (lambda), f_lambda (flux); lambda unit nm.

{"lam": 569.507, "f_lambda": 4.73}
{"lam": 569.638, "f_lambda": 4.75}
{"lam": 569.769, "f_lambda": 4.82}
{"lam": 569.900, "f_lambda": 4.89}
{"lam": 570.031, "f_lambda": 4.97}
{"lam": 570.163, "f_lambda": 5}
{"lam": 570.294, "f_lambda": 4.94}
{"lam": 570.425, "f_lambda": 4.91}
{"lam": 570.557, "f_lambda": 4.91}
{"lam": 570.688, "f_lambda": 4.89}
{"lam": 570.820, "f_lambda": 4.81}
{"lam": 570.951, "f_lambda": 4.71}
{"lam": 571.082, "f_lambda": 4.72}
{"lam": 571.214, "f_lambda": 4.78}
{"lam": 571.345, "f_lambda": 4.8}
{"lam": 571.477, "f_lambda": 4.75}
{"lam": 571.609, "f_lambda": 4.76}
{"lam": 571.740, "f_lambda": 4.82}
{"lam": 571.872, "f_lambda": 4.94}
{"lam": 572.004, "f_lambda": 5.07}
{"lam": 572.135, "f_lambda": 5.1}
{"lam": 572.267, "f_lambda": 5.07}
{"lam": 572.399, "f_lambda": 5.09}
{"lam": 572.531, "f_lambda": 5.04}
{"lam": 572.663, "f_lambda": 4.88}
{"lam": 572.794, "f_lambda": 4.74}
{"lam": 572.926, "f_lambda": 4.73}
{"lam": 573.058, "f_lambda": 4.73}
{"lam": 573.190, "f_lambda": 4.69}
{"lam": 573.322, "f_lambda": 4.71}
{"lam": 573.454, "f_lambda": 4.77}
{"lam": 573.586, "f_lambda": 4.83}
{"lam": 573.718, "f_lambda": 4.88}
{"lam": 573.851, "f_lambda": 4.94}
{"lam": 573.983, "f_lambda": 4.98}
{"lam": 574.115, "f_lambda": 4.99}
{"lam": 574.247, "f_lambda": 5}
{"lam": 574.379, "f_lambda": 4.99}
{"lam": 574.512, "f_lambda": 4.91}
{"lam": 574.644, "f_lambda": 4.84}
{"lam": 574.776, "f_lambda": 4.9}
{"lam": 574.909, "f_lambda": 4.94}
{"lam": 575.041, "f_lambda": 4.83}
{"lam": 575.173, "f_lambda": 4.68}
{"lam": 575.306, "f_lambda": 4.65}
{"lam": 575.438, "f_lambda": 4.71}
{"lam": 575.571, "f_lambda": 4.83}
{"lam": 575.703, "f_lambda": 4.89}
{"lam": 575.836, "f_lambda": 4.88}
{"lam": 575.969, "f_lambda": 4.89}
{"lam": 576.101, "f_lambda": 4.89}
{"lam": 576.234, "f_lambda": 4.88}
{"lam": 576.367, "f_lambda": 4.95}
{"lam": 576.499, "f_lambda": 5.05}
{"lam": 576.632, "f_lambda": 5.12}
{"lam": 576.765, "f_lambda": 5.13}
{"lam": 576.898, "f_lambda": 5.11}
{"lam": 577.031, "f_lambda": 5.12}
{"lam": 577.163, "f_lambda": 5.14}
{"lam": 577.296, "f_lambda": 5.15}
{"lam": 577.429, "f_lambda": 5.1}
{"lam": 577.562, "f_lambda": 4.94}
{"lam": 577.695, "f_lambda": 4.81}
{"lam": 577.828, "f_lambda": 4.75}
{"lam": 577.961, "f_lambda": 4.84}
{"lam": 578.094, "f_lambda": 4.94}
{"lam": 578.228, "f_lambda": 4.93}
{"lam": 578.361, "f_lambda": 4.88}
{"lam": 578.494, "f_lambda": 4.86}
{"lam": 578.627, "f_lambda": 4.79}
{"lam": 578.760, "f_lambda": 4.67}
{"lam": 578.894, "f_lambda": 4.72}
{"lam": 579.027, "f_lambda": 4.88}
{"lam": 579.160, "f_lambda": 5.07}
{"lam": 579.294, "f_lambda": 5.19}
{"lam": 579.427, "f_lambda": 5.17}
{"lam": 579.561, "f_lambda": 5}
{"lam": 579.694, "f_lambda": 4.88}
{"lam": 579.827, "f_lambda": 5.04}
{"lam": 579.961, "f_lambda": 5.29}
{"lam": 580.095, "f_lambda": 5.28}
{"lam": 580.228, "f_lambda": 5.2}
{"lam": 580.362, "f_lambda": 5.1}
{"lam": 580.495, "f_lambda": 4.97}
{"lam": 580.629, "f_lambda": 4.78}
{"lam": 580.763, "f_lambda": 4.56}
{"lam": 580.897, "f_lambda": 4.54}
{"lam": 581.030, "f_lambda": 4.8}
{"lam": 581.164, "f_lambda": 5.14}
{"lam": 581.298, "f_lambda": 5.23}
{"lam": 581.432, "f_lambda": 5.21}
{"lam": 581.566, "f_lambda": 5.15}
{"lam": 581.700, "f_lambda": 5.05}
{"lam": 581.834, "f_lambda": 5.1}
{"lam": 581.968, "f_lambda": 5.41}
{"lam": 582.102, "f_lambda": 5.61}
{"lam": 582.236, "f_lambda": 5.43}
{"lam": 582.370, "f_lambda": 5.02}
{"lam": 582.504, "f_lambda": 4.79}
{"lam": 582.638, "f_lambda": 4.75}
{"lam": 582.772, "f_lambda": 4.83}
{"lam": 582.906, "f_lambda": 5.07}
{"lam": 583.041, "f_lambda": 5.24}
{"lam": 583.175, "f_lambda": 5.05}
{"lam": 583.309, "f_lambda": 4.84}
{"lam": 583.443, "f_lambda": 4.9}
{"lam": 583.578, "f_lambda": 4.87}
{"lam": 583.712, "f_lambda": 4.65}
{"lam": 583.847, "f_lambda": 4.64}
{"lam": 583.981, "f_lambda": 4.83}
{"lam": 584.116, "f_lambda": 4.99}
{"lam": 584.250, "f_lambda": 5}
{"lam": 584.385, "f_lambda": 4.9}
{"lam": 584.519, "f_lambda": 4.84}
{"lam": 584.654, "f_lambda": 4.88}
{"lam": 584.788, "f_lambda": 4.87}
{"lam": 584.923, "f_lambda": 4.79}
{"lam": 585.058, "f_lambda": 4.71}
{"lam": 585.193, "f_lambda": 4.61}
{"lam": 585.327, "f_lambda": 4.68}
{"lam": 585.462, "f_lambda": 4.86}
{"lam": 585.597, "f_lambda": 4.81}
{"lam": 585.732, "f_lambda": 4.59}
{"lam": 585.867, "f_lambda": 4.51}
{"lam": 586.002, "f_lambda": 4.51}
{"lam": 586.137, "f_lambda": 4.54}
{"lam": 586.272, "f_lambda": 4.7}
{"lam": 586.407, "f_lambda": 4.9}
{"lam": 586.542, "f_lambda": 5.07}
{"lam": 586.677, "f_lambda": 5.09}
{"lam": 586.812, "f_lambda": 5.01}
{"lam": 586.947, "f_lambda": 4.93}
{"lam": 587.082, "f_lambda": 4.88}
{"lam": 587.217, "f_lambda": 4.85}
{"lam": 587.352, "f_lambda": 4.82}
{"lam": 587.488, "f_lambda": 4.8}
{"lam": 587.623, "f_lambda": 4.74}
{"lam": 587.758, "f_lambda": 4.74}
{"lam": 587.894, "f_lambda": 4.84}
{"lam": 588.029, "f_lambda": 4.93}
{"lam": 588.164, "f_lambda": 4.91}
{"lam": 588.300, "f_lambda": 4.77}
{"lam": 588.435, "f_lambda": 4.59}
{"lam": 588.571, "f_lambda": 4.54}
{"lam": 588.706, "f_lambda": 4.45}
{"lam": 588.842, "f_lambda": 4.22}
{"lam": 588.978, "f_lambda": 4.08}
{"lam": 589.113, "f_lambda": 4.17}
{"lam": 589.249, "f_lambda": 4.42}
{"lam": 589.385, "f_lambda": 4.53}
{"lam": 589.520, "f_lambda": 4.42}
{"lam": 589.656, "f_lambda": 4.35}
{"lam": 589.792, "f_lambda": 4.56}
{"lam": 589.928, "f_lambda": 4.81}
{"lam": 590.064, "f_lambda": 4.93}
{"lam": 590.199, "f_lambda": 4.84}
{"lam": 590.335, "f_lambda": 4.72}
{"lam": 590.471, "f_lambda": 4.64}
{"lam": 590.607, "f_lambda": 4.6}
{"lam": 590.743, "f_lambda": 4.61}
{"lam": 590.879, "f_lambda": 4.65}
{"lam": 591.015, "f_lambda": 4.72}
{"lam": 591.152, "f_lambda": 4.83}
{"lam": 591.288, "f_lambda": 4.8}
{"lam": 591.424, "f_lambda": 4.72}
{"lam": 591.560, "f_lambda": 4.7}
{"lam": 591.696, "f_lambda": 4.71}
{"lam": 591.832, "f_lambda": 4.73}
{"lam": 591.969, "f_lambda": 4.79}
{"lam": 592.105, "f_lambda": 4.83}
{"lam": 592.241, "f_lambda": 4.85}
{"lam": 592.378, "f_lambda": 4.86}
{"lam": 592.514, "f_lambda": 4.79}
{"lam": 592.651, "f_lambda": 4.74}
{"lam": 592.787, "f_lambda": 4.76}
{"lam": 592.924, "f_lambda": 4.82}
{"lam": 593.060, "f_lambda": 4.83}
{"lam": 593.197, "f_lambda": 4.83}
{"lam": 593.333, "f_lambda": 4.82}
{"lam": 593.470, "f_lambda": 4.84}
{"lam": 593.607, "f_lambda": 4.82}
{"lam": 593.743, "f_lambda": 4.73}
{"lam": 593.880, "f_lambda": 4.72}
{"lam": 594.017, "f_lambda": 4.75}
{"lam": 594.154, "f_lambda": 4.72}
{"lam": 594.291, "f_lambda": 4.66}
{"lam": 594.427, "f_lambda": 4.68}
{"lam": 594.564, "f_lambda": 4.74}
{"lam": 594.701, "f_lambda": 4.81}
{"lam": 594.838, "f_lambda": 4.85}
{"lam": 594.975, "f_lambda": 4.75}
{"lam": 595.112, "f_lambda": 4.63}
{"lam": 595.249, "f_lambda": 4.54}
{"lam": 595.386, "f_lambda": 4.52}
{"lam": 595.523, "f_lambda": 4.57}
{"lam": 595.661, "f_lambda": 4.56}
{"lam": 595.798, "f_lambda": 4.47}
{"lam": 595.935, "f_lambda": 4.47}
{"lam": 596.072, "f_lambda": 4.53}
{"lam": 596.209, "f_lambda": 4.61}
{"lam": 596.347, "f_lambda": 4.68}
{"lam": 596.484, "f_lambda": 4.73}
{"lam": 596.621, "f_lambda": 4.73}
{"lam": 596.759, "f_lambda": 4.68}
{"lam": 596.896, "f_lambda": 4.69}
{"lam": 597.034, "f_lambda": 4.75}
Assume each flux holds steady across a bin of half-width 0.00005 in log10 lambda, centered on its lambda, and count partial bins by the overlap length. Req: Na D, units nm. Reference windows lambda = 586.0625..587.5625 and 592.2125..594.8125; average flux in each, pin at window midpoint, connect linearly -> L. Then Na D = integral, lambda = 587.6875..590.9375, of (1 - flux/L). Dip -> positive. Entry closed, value 0.16 nm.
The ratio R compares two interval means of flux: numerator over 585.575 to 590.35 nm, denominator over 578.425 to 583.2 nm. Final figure 0.93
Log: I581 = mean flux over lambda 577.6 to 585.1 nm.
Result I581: 4.96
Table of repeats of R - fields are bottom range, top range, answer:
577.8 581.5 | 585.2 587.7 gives 0.97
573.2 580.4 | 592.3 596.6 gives 0.95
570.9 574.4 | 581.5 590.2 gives 0.99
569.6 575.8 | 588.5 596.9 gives 0.96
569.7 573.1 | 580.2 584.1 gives 1.02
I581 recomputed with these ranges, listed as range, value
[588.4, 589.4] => 4.36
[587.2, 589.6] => 4.59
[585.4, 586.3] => 4.64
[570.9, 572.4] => 4.88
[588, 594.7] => 4.68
